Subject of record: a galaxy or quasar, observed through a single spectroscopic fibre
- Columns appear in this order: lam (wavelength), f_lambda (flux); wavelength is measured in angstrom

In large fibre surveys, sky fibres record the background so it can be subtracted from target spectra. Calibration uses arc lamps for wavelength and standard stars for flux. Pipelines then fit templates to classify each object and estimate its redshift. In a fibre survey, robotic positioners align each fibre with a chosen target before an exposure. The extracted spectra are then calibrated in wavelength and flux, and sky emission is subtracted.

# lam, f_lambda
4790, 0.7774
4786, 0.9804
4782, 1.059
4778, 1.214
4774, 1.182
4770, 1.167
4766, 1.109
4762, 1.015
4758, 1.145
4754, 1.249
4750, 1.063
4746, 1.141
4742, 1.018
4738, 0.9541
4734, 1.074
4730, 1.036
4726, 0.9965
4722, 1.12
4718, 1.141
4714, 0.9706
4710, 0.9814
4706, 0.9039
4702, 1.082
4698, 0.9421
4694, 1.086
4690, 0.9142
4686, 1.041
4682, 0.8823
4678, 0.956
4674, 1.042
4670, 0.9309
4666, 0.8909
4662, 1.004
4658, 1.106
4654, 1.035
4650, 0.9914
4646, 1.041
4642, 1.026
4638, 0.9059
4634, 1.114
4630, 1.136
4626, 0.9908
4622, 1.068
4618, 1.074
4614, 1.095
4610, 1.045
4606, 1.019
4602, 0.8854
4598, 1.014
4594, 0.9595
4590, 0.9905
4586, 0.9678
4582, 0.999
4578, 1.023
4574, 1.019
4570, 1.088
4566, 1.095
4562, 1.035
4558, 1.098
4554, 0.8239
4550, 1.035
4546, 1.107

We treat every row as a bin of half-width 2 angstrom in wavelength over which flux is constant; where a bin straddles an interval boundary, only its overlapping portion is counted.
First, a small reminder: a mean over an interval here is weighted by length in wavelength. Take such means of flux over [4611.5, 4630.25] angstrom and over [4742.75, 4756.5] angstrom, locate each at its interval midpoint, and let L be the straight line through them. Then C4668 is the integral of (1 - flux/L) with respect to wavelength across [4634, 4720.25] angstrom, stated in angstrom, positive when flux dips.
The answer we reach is 7.9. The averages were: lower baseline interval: 1.07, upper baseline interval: 1.14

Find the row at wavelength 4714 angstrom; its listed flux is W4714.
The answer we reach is 0.9706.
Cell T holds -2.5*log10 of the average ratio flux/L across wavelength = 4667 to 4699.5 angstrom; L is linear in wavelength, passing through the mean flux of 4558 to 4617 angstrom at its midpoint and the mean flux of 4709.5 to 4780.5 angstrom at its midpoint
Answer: 0.096 mag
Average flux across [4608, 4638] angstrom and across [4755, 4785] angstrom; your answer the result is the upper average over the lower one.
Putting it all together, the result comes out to 1.1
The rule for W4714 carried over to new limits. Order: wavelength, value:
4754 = 1.249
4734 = 1.074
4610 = 1.045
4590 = 0.9905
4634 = 1.114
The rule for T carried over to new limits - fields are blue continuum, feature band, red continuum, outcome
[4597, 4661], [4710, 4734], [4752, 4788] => 0.046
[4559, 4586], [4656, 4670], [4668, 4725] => 0.022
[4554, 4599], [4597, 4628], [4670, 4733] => -0.011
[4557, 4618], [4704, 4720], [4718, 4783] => 0.085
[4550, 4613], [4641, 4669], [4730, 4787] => 0.036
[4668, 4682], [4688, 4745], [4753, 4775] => 0.028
